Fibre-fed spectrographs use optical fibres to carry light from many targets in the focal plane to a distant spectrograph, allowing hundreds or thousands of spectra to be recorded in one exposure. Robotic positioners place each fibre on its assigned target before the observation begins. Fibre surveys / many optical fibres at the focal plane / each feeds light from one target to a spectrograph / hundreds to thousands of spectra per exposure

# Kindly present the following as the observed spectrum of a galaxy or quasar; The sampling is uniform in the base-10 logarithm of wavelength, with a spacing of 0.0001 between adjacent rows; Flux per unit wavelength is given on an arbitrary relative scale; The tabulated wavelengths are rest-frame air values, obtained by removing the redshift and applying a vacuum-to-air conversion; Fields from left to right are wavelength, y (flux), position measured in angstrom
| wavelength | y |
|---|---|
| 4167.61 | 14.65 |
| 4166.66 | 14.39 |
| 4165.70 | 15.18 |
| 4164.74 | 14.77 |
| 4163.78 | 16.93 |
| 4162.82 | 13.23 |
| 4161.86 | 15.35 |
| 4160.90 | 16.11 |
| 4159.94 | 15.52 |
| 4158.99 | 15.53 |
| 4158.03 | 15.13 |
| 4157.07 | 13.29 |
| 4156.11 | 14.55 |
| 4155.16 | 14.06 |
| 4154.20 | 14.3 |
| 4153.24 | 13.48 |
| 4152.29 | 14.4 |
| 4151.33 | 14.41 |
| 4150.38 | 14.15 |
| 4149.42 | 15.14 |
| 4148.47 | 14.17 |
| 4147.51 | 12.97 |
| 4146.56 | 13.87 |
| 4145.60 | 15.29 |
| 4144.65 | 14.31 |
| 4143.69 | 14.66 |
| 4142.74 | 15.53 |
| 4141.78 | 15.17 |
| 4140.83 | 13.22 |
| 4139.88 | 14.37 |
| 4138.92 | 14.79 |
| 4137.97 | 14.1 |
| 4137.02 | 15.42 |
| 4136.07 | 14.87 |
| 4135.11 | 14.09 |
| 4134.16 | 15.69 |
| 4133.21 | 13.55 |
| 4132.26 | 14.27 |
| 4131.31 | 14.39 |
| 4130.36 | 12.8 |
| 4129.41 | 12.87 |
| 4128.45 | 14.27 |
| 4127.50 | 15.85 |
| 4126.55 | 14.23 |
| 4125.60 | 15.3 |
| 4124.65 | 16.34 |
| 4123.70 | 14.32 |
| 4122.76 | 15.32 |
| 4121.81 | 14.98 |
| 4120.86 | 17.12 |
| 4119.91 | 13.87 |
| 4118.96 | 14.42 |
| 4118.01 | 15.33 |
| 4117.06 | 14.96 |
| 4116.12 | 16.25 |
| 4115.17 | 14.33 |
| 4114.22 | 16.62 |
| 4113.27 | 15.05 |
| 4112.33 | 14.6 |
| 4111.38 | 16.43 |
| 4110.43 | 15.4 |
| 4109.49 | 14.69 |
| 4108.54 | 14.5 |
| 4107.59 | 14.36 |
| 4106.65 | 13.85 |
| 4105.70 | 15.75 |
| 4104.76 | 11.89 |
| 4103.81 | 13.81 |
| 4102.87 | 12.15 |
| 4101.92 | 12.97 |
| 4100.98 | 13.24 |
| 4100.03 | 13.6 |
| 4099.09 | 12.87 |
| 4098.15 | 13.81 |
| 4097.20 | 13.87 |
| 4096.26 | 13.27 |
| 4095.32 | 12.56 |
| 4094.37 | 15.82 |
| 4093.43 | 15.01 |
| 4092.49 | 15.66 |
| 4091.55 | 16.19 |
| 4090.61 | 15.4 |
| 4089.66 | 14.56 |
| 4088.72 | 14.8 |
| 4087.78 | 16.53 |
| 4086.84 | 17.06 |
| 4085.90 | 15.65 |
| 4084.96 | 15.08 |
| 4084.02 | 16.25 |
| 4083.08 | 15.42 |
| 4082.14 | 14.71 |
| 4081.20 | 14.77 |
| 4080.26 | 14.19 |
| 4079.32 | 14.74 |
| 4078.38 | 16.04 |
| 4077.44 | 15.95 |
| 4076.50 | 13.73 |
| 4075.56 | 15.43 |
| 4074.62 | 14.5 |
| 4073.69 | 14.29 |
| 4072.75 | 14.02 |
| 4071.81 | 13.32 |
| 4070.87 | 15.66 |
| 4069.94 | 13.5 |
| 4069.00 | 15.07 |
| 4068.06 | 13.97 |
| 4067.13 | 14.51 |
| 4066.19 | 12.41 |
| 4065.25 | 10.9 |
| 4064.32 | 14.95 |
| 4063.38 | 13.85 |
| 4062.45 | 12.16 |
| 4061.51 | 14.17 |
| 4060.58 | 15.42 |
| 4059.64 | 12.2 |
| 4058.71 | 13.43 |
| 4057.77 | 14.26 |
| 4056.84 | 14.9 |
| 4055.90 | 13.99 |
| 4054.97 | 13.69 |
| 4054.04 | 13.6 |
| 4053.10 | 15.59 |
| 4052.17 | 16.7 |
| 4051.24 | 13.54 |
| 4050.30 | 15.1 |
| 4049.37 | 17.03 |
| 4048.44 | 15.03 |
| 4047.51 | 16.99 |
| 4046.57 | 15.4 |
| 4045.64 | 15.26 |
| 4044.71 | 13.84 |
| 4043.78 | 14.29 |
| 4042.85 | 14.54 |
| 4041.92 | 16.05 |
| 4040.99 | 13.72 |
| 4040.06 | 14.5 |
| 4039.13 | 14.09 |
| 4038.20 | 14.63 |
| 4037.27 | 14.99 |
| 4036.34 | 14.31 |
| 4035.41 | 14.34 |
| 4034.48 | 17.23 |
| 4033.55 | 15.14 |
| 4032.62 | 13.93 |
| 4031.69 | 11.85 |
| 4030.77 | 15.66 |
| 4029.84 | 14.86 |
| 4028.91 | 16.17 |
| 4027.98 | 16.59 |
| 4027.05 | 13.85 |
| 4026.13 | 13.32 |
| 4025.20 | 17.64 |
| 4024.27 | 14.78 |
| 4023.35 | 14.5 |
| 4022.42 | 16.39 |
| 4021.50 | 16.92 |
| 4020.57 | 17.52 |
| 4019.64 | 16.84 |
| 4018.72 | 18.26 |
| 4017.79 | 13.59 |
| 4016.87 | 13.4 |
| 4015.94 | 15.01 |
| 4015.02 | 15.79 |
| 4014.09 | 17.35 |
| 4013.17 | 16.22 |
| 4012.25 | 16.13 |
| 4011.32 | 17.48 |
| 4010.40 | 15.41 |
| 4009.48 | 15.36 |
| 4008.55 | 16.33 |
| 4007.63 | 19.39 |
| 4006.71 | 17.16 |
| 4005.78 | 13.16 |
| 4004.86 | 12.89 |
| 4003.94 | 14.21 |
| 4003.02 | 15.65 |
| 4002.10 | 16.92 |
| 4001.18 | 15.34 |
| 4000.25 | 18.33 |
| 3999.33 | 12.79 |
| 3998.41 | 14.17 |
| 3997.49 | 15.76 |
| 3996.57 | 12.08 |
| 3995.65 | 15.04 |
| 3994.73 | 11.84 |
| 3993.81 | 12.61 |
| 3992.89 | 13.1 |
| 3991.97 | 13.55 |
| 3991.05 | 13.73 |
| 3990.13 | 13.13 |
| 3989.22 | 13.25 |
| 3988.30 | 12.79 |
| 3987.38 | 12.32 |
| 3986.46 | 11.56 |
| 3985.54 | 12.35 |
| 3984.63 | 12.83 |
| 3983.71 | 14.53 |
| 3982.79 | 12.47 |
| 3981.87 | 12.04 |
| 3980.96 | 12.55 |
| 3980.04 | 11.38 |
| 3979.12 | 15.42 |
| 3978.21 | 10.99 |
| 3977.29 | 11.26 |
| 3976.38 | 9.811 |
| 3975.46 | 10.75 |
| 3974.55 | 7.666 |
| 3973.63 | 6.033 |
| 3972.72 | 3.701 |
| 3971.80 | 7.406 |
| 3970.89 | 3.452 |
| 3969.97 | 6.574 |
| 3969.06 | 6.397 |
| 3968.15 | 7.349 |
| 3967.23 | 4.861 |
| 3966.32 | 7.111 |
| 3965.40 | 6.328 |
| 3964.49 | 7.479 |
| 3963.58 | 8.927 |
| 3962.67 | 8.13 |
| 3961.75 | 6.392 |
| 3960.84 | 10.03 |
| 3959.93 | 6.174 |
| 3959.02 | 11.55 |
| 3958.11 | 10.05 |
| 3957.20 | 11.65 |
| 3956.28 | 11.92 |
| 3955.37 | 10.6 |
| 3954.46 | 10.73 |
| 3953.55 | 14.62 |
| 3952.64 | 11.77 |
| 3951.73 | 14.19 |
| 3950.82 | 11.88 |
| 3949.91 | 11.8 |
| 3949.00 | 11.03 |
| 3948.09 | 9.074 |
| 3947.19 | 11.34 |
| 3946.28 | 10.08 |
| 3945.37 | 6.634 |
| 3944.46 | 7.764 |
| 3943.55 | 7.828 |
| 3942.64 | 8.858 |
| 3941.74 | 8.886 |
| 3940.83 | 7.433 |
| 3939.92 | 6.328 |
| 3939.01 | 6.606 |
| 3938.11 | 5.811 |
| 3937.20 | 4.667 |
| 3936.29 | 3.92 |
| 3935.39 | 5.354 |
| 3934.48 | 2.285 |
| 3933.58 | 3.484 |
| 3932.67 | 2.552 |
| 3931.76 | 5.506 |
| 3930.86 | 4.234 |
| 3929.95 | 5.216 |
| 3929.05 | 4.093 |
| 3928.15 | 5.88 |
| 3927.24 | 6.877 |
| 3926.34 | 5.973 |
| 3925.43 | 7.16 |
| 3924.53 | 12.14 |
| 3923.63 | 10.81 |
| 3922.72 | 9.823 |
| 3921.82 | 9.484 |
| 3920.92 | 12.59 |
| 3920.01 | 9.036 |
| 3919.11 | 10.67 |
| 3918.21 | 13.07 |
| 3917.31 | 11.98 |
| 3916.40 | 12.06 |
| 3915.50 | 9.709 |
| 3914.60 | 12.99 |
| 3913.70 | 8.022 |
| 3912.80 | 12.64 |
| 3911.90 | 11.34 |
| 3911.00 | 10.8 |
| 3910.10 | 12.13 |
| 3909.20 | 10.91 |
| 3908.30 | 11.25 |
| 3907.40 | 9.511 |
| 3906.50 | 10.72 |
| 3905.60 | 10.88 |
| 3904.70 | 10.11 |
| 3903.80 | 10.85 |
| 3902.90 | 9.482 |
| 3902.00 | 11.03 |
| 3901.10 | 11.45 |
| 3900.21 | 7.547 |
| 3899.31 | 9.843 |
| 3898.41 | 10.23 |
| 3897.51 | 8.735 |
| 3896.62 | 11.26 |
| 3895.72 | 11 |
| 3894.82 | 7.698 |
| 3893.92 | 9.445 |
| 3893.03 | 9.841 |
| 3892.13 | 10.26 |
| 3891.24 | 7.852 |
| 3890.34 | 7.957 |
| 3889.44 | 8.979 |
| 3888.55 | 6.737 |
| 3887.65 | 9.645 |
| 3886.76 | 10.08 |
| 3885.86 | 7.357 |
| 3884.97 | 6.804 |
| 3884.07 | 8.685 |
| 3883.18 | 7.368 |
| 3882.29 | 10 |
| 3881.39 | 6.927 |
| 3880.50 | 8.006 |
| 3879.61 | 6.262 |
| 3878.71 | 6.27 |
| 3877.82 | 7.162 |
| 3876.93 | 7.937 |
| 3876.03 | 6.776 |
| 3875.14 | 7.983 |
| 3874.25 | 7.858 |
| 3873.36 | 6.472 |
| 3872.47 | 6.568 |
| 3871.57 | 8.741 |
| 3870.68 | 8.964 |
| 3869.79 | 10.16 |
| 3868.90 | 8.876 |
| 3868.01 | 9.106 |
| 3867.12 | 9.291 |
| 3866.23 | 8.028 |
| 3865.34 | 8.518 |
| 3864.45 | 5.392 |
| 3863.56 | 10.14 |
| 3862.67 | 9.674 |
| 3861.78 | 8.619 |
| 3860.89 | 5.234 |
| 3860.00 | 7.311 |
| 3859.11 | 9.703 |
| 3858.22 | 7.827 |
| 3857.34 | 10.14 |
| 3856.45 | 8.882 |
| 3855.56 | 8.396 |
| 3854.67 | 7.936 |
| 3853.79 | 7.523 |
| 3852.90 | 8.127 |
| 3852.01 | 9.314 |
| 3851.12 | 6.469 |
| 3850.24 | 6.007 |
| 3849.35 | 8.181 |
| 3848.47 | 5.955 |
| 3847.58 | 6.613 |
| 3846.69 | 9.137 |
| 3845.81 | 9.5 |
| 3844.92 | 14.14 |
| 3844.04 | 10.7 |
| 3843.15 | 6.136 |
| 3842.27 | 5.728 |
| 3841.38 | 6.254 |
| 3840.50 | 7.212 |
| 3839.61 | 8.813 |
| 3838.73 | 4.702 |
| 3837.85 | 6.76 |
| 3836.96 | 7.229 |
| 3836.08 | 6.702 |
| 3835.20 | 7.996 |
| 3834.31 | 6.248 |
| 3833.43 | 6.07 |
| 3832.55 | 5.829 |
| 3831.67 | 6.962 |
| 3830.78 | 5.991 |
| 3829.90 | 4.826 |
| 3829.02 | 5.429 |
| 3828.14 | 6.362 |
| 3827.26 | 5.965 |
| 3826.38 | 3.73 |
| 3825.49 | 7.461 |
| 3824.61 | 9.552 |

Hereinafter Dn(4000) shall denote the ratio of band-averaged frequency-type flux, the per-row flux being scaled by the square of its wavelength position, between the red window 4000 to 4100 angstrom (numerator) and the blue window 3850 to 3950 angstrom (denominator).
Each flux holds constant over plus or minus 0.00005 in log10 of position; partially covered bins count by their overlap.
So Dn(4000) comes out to 1.9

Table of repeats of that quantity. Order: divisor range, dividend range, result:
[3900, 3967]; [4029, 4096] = 1.74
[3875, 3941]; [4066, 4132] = 1.89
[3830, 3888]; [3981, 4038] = 2.04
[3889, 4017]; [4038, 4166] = 1.49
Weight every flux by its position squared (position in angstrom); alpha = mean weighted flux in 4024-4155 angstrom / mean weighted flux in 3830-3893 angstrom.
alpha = 2.08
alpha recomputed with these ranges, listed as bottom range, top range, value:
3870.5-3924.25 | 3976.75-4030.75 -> 1.63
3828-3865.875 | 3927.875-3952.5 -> 1.00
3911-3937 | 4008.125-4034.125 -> 2.00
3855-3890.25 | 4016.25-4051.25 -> 2.03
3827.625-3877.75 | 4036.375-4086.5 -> 2.10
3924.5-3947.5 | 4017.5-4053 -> 2.55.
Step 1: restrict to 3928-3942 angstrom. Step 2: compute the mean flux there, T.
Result 5.07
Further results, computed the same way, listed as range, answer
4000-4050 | 15.5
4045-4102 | 14.6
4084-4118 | 14.7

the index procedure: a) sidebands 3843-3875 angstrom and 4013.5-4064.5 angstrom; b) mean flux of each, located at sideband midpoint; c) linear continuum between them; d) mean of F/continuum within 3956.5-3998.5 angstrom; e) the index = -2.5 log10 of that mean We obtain 0.23 mag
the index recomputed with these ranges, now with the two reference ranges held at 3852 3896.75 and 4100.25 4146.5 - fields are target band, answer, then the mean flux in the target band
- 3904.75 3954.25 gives 0.084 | 8.94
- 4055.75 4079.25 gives -0.073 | 14.1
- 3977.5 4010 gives -0.221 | 13.9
